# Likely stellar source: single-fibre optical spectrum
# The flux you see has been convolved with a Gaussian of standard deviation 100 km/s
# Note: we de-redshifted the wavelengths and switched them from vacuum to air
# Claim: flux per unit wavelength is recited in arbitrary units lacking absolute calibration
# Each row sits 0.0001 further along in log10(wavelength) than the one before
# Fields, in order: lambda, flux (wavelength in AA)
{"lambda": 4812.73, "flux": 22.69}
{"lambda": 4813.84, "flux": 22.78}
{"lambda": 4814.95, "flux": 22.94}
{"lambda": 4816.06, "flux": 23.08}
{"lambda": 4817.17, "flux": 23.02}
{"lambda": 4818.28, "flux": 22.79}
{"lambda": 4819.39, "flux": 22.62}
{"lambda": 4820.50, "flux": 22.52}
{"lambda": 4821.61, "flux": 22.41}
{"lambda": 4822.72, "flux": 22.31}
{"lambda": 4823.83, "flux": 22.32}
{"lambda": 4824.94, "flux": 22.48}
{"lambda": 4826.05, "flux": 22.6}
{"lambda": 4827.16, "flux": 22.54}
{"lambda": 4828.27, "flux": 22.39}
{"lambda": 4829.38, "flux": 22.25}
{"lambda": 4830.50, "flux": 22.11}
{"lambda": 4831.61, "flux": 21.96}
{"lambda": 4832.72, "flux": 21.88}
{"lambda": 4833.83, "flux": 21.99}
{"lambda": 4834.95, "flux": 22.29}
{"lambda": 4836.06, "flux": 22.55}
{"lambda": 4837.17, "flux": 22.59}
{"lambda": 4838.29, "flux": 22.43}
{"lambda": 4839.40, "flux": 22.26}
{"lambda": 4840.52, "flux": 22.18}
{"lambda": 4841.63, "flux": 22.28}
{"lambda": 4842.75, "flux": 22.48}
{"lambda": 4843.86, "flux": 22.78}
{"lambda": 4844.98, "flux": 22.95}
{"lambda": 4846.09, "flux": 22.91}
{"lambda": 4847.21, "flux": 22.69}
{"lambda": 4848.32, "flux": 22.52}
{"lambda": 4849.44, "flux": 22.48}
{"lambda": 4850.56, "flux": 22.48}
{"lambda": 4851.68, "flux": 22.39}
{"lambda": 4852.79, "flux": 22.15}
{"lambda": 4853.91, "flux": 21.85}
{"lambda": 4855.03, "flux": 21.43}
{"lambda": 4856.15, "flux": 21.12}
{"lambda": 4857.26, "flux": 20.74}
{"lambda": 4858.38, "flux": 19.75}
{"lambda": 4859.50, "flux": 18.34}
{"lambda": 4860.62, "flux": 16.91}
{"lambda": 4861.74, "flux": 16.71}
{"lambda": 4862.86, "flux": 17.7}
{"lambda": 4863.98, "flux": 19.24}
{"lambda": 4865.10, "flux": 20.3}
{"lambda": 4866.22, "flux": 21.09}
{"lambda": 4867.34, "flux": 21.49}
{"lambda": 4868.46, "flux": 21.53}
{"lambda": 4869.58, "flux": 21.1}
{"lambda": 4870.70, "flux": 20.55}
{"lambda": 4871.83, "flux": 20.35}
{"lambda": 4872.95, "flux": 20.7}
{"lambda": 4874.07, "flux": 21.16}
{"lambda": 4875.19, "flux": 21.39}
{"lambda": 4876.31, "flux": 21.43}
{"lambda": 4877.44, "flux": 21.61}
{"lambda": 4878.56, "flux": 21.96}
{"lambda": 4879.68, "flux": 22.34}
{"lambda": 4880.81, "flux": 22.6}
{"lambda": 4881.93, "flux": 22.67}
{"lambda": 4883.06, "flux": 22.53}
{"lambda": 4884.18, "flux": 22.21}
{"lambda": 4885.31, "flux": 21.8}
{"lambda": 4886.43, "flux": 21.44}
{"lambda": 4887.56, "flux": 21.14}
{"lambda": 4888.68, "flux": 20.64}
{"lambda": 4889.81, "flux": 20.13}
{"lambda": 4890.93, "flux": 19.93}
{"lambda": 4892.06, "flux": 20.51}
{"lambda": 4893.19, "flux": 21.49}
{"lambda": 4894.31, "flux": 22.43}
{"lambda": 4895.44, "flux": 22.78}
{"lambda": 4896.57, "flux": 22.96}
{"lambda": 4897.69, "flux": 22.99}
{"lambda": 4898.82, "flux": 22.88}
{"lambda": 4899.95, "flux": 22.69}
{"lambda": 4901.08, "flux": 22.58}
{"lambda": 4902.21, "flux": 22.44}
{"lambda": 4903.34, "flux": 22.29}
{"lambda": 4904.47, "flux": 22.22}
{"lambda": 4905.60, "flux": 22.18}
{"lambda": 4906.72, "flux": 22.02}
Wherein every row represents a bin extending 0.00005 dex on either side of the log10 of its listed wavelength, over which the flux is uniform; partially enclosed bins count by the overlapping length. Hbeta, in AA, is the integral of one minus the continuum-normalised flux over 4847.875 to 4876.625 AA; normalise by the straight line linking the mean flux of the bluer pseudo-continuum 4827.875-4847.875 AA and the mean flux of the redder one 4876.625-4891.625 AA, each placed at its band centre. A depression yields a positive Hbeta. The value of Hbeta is 1.7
